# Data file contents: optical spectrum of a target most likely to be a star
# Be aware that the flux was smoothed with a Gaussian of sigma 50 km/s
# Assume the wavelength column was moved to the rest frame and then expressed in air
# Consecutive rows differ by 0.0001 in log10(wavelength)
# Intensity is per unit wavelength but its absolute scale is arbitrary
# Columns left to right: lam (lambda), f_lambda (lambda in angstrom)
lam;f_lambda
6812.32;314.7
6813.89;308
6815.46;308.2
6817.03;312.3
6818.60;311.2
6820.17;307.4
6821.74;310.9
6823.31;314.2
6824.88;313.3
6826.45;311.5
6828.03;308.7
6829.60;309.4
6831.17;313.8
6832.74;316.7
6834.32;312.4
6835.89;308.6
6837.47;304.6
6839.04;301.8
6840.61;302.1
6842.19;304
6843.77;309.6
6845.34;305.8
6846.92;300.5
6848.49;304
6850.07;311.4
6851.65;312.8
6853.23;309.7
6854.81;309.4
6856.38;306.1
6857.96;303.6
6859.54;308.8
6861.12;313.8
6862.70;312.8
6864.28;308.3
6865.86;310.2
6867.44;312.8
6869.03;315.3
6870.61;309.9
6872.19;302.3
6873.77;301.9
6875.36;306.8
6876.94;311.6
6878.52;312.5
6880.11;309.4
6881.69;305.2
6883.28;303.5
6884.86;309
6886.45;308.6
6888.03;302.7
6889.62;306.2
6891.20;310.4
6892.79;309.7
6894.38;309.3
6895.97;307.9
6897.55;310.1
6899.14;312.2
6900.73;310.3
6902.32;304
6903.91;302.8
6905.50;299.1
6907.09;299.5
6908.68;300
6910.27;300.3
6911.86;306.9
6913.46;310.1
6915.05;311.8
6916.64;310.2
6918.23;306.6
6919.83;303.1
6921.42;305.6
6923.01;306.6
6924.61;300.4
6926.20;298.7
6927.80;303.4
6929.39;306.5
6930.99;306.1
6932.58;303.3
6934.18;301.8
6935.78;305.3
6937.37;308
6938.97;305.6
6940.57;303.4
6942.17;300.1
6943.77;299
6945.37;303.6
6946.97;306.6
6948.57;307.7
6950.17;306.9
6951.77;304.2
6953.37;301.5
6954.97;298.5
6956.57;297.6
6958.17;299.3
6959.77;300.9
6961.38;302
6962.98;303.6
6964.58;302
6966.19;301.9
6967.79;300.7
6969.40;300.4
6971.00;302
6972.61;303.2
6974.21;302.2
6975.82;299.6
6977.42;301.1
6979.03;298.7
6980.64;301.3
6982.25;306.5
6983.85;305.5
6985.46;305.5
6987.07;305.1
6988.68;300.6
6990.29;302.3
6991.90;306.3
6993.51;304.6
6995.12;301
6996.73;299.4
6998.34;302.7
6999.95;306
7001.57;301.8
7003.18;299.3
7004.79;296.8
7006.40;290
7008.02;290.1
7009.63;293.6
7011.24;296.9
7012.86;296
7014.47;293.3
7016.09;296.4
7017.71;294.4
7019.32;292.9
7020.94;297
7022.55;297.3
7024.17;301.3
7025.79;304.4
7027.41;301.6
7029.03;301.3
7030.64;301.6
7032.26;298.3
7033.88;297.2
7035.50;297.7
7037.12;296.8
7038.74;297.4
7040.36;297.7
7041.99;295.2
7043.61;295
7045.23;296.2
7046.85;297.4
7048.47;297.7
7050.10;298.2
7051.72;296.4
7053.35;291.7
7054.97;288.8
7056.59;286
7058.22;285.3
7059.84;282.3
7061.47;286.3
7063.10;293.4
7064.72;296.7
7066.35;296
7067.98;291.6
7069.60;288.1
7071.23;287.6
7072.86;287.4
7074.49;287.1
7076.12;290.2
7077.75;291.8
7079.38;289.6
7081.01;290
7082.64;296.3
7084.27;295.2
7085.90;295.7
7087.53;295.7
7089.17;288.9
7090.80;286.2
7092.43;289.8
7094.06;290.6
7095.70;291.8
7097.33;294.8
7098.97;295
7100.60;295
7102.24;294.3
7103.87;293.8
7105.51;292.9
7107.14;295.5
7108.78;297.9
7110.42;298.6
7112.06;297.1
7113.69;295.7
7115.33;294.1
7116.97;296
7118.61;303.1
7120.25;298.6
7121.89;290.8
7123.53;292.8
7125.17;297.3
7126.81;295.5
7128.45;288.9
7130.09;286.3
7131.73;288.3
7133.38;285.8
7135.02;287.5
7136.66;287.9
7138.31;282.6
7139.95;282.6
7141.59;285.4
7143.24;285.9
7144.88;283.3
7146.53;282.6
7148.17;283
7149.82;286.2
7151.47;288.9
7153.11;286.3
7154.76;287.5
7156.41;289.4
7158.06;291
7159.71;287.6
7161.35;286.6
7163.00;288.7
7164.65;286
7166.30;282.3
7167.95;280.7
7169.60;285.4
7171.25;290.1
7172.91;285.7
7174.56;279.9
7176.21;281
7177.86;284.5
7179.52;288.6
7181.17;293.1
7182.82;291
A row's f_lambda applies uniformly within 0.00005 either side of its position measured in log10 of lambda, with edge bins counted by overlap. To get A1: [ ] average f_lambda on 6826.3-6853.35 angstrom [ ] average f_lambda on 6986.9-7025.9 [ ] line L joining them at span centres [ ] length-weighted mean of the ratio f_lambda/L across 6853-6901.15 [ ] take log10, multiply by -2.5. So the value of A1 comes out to -0.010 mag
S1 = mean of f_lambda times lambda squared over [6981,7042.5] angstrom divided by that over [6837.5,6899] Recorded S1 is 1.01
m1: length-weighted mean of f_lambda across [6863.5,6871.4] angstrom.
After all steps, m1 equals 311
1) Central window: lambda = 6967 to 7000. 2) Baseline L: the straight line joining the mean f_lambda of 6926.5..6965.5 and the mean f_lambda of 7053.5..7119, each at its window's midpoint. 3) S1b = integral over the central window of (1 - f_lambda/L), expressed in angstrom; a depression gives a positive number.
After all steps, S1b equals -0.26 angstrom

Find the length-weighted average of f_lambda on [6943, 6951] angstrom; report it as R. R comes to 305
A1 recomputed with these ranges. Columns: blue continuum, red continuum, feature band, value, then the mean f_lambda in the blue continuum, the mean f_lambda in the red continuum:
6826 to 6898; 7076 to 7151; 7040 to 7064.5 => 0.01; 308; 291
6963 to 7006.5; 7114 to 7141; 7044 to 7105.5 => 0.01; 302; 291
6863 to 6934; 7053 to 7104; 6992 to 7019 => 0.00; 307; 291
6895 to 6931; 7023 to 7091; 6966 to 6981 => 0.00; 305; 294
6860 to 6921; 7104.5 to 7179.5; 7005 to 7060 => 0.01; 308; 289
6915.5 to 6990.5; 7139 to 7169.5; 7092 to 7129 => -0.02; 303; 286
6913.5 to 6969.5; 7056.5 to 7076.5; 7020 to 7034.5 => -0.02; 304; 289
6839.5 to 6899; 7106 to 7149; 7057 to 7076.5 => 0.02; 308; 291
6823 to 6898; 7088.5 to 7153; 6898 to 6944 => 0.00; 309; 291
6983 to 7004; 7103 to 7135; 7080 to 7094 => 0.02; 303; 294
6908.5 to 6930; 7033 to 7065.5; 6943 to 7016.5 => 0.00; 305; 294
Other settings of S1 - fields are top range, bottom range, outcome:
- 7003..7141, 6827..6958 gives 1.01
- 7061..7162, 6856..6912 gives 1.01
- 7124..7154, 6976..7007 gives 0.99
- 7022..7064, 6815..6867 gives 1.01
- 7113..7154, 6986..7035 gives 1.00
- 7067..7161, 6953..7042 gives 1.00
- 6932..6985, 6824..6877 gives 1.01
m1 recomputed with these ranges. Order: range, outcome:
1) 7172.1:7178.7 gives 283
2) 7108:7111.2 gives 298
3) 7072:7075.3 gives 287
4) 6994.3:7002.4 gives 302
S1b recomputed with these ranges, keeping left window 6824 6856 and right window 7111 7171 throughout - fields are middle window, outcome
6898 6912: 0.02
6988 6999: -0.14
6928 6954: -0.21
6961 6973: -0.07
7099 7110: -0.14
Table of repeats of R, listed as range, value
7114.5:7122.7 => 296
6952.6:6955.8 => 300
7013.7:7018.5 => 294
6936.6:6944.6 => 303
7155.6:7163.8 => 289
